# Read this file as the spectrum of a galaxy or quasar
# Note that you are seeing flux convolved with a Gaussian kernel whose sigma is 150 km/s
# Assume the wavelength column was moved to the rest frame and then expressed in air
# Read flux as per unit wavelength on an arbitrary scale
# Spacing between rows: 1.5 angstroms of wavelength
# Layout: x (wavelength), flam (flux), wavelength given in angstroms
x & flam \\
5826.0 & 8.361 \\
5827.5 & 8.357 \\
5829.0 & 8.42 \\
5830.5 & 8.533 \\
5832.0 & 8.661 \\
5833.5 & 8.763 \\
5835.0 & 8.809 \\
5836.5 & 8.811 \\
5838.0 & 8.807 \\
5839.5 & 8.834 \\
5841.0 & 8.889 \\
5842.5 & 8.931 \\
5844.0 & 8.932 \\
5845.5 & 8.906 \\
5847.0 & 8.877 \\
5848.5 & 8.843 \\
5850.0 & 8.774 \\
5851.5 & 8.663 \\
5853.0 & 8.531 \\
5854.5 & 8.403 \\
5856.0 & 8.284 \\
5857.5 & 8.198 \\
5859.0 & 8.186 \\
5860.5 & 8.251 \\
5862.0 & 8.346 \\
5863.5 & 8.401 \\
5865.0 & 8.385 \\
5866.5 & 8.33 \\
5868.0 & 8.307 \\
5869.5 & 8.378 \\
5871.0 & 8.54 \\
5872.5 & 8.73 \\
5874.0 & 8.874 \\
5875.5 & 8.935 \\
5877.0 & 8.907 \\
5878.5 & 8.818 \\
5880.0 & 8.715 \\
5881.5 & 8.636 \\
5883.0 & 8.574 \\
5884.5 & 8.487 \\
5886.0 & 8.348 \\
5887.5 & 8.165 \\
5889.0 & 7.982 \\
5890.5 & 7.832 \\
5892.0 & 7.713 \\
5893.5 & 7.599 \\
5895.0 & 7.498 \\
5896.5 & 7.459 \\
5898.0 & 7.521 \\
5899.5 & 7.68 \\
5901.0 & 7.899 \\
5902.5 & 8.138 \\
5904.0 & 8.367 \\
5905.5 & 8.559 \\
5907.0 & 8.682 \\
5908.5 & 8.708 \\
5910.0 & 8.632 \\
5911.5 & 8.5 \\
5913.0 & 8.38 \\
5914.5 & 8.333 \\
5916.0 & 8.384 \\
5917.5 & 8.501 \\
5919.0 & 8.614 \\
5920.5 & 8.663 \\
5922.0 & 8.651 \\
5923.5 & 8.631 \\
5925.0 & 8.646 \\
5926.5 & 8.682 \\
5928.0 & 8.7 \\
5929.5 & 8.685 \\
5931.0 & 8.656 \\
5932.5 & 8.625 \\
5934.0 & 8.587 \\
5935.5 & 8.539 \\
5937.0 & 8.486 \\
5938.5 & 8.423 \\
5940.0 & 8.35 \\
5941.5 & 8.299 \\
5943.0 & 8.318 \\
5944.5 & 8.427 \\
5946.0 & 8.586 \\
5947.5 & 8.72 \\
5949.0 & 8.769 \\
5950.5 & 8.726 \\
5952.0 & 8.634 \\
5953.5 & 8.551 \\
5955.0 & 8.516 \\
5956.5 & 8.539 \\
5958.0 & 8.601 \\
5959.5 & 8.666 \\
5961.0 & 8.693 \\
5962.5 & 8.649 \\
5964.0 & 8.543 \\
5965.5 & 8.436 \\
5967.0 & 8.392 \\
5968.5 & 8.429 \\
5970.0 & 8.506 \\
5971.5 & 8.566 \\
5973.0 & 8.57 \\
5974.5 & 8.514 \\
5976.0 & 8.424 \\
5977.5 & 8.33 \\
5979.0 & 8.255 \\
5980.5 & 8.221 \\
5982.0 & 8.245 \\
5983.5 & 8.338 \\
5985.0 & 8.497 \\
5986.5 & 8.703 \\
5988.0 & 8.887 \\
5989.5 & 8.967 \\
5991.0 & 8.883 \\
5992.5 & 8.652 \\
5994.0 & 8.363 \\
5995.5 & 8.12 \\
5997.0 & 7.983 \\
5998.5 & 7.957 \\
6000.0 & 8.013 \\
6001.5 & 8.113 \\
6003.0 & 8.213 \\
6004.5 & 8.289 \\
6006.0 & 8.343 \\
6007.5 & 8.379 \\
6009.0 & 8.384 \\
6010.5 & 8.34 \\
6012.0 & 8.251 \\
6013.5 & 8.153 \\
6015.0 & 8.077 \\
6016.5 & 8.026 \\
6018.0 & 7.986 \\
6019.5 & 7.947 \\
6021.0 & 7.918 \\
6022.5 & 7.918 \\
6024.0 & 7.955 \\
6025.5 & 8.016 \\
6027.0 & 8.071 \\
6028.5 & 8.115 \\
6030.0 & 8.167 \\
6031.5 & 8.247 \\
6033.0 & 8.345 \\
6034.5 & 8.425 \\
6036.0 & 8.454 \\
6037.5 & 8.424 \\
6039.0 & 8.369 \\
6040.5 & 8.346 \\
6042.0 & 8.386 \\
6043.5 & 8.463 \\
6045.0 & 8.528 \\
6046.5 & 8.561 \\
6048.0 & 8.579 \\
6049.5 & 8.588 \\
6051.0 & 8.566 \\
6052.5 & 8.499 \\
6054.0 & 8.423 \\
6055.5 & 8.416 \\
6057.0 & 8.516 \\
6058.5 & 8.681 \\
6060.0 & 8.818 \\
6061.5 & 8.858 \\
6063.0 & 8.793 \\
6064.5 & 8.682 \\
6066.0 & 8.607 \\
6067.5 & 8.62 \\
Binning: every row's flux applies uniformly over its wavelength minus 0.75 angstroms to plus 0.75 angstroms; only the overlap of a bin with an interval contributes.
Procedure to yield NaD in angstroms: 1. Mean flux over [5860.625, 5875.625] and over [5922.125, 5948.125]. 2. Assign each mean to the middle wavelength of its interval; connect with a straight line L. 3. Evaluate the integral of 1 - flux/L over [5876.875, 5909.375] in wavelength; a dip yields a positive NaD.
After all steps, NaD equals 1.3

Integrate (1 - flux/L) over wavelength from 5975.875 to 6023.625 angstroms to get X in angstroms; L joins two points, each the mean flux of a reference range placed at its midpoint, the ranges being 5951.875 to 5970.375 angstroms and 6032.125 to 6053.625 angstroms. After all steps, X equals 1.3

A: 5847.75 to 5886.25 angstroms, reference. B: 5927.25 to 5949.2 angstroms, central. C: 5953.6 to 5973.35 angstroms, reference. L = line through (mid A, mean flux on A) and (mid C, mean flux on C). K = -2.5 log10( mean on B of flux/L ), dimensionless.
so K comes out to 0.001 mag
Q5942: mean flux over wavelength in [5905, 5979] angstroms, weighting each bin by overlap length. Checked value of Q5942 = 8.55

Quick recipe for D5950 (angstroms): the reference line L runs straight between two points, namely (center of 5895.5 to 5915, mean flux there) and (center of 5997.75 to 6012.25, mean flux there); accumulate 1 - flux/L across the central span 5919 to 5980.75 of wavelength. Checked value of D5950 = -2.5 angstroms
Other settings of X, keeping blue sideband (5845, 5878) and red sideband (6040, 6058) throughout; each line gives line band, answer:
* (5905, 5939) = -0.2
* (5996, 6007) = 0.5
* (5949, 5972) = -0.1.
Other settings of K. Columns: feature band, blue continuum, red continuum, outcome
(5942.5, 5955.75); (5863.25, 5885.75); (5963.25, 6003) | -0.01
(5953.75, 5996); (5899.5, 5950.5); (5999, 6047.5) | -0.02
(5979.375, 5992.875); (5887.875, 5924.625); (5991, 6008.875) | -0.04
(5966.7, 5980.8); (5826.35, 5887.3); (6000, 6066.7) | 0.00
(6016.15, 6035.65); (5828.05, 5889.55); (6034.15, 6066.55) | 0.06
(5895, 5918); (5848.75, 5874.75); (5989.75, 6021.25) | 0.02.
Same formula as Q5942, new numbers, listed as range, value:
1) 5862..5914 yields 8.31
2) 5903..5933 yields 8.58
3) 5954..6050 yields 8.36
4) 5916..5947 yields 8.55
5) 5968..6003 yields 8.41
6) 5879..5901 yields 8.02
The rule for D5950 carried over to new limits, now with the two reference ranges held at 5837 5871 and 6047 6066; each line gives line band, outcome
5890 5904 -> 1.37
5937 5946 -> 0.21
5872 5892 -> 0.16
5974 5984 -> 0.31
